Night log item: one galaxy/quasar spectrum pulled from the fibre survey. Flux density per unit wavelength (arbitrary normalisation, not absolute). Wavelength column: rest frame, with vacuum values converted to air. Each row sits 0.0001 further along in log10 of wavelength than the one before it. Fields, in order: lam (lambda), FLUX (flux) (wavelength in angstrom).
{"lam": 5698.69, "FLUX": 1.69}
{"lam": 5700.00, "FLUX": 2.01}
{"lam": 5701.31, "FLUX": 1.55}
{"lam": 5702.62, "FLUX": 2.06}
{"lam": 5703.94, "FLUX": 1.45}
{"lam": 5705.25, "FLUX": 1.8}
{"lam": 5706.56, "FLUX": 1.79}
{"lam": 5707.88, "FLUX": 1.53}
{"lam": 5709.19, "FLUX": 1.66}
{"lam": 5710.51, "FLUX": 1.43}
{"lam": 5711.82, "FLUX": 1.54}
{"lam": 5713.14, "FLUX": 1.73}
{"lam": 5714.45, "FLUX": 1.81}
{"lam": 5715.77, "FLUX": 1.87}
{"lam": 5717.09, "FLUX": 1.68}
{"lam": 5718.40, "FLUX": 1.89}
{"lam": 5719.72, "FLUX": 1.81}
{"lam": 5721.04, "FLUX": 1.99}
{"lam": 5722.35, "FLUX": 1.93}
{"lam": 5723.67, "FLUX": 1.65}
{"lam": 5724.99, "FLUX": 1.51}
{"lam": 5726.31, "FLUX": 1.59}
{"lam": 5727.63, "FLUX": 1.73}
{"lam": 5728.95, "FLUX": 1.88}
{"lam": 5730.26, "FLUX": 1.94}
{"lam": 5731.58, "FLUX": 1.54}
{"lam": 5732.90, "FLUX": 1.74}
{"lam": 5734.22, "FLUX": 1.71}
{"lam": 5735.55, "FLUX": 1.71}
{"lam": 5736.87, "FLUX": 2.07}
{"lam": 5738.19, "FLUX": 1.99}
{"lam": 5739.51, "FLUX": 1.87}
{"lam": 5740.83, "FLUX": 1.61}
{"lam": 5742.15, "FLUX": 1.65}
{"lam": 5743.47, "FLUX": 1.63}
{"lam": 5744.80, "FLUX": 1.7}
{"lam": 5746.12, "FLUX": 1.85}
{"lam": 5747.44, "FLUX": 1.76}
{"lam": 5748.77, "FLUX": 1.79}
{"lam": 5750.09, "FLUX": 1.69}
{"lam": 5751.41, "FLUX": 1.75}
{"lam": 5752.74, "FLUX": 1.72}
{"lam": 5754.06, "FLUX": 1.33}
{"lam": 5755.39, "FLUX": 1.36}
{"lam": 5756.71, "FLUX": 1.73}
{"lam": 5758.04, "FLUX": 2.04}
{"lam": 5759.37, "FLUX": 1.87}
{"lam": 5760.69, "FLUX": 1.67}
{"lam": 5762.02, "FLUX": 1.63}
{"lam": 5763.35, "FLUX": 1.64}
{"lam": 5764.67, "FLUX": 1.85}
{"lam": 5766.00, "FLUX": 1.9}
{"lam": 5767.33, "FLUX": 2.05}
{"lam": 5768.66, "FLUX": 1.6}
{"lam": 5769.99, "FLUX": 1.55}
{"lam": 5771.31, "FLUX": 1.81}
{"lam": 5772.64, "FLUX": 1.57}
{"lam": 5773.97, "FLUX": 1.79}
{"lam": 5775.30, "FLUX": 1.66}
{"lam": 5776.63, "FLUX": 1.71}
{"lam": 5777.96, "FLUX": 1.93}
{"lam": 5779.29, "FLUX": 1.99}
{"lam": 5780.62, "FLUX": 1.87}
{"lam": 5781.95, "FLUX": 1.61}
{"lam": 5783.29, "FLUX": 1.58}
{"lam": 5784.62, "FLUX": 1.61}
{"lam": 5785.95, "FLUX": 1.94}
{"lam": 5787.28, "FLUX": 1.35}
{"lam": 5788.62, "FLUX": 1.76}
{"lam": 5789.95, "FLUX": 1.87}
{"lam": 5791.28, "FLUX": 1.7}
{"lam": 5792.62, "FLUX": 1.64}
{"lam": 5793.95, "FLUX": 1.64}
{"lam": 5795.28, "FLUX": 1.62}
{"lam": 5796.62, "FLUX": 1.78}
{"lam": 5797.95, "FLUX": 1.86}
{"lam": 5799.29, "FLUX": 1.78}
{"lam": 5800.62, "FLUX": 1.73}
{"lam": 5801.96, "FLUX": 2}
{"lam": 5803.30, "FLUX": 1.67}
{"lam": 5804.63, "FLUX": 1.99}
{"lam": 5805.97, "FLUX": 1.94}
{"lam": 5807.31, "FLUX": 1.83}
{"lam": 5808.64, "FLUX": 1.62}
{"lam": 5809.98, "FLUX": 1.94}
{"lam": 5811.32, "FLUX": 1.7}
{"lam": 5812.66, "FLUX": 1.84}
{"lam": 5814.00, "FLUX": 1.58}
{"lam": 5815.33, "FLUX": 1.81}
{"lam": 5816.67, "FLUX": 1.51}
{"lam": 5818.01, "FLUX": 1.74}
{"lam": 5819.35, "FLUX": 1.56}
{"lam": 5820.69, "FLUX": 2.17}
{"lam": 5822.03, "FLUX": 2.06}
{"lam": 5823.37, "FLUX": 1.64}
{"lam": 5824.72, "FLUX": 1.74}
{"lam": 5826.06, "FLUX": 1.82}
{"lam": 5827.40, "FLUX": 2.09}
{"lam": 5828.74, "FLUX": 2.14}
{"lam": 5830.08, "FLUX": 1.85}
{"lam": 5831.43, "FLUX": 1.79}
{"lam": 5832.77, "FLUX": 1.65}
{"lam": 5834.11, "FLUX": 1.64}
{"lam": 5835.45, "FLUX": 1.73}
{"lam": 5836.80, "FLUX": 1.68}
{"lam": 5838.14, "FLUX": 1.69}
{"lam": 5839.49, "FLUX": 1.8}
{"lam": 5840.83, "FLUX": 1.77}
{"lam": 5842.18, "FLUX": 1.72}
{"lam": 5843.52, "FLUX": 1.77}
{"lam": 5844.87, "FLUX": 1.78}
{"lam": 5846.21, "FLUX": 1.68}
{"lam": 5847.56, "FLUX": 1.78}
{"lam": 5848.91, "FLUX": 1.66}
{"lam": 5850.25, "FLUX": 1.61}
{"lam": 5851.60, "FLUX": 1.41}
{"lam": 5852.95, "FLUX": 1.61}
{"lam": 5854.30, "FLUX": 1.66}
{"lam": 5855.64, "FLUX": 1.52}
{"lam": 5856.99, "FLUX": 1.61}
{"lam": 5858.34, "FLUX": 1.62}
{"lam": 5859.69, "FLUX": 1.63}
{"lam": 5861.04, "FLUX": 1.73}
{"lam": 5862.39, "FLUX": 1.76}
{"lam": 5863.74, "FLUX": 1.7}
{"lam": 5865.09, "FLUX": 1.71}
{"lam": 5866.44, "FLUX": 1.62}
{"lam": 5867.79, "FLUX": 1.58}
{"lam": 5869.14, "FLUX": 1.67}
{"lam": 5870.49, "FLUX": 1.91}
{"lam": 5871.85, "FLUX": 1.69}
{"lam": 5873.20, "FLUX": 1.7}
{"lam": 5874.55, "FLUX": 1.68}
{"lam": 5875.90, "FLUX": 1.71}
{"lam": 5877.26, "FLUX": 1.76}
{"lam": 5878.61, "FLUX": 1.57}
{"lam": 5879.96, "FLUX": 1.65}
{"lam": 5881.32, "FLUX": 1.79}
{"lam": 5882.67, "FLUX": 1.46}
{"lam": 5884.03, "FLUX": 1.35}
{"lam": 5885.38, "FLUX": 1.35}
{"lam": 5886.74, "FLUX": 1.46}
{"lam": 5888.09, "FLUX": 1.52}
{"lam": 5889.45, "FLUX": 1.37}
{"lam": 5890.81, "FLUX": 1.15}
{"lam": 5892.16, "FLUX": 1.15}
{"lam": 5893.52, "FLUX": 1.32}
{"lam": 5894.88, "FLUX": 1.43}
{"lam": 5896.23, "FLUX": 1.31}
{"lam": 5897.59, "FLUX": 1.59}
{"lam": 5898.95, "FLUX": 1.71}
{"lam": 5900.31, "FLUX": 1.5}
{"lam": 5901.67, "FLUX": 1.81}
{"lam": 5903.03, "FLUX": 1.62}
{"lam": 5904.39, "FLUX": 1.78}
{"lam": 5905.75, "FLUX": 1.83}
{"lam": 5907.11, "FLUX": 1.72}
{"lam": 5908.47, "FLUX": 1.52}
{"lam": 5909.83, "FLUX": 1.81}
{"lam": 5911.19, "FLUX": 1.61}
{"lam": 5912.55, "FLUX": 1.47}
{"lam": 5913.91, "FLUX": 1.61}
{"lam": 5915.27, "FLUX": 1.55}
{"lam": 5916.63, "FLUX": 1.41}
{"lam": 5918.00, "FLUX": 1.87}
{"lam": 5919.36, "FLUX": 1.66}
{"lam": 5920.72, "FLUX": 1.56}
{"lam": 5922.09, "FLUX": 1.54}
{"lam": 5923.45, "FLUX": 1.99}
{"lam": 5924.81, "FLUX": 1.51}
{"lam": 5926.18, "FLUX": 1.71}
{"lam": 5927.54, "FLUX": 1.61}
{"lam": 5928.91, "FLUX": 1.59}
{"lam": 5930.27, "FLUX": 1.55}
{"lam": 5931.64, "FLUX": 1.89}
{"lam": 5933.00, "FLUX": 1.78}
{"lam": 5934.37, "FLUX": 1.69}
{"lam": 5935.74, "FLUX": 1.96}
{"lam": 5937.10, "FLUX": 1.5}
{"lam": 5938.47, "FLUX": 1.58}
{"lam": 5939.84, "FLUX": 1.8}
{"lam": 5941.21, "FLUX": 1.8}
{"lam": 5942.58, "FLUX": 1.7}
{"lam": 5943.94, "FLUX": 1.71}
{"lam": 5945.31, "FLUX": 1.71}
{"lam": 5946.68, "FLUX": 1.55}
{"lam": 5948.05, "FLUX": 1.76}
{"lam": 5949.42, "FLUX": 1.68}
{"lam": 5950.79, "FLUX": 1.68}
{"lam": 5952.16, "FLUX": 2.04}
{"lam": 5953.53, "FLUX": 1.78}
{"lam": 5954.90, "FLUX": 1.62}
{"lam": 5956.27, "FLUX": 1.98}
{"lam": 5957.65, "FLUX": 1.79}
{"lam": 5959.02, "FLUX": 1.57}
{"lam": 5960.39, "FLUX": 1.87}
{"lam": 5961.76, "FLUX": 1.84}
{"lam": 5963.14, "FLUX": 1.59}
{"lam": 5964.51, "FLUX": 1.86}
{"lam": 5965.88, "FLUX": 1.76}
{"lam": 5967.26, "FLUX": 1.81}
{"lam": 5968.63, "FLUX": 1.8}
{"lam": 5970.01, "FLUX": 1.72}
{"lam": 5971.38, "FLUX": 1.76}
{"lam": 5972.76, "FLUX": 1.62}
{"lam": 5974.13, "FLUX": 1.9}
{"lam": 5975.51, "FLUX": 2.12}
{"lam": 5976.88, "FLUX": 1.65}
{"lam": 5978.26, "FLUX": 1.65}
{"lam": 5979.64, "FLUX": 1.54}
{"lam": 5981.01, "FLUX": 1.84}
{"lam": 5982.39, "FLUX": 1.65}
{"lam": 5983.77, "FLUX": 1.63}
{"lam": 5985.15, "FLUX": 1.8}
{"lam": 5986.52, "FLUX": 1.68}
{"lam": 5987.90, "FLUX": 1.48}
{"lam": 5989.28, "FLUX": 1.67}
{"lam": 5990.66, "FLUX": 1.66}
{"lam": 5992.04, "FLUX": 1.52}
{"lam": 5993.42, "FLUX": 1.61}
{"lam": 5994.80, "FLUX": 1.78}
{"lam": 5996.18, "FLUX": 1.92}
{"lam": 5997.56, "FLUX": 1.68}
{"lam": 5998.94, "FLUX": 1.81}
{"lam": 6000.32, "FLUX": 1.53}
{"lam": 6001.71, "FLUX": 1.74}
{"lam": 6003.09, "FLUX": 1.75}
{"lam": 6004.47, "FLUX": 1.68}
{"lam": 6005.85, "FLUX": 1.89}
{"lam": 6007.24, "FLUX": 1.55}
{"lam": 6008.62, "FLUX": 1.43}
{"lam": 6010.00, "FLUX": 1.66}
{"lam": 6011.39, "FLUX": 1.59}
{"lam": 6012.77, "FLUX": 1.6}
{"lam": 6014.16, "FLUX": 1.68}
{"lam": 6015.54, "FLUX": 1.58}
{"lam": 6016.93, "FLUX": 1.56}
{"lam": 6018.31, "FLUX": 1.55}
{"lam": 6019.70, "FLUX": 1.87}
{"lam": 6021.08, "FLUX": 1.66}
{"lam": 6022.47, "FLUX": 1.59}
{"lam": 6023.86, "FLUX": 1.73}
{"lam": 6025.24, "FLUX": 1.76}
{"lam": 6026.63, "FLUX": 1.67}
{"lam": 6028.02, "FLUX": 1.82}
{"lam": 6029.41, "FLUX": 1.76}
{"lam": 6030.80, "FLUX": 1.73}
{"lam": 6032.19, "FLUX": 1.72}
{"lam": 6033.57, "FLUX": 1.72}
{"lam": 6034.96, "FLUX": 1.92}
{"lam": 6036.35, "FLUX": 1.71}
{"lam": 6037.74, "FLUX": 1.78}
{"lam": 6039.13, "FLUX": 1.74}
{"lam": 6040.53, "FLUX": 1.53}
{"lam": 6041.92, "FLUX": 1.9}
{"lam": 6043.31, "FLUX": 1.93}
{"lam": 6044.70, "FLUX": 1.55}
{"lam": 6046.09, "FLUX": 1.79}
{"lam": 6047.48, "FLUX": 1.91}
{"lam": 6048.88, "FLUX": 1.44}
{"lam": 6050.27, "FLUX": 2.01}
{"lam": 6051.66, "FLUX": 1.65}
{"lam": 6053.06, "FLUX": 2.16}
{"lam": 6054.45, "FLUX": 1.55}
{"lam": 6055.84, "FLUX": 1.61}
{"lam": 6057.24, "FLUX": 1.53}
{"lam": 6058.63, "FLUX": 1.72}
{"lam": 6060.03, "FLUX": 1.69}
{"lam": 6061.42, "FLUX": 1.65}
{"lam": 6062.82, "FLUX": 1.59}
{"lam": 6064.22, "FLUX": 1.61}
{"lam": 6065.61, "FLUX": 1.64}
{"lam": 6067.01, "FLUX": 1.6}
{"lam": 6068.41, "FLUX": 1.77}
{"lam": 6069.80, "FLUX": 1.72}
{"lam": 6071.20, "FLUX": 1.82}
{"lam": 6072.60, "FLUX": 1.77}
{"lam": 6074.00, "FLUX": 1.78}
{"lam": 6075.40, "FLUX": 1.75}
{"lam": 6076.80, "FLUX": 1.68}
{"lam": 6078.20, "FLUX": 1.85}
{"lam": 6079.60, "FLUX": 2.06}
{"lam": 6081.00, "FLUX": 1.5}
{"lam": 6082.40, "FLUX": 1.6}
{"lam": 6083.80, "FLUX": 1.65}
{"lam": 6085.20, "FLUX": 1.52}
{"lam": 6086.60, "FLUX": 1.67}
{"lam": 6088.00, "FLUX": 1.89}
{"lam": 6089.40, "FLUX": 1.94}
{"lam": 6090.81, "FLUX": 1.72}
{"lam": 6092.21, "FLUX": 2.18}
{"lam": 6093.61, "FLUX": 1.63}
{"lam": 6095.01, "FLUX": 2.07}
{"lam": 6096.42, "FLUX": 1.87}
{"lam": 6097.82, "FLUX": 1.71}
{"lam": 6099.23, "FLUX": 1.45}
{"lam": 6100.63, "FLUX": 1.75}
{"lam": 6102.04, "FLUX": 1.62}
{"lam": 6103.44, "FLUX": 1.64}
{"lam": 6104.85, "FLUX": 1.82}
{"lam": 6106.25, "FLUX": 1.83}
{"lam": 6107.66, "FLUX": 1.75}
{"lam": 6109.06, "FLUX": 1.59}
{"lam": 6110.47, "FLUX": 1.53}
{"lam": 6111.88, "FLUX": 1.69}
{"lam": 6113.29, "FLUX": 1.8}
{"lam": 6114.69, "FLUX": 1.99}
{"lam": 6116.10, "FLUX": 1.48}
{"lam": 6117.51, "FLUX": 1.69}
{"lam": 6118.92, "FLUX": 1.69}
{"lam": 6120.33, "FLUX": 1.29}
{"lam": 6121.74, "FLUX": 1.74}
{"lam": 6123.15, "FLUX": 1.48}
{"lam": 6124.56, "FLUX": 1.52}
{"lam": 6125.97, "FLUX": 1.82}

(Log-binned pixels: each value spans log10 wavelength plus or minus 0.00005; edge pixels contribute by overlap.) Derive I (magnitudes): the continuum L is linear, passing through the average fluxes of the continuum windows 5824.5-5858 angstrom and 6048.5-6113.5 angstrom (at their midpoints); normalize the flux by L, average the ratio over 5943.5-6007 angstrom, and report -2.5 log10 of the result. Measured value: 0.00 mag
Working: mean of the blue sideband 1.73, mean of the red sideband 1.73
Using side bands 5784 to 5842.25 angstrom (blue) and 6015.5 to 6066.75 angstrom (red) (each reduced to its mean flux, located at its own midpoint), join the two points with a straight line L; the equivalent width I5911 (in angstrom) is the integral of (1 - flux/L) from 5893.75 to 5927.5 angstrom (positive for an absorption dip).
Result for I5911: 2.3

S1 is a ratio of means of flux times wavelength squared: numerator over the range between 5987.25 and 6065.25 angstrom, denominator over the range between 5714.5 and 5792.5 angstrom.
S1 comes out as 1.1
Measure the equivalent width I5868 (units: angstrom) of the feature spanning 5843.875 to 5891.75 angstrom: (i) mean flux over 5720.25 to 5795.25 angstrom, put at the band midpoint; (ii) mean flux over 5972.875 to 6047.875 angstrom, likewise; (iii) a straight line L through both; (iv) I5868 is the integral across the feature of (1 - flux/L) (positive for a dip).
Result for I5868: 3.09 angstrom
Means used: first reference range 1.74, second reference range 1.71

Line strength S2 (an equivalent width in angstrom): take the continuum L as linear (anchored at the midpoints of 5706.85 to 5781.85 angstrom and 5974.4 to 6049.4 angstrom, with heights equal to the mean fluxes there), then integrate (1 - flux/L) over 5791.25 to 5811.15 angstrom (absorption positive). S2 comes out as -0.6 angstrom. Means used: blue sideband 1.74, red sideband 1.7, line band 1.78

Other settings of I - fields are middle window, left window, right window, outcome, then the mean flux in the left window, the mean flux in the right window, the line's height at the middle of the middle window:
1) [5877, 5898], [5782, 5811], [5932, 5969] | 0.21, 1.75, 1.75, 1.75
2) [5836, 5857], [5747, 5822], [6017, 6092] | 0.04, 1.75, 1.73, 1.74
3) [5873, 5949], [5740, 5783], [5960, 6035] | 0.07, 1.73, 1.71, 1.71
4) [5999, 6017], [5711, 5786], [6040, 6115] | 0.06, 1.75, 1.73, 1.74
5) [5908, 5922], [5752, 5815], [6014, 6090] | 0.08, 1.74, 1.72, 1.73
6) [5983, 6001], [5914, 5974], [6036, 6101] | 0.03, 1.72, 1.74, 1.72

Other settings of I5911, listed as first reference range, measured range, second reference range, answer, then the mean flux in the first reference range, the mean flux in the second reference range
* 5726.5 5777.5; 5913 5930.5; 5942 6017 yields 0.9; 1.74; 1.71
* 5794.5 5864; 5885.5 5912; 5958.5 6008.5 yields 3.1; 1.75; 1.72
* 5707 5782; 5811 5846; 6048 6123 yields -0.9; 1.74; 1.71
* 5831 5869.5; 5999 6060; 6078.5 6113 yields 0.6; 1.67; 1.74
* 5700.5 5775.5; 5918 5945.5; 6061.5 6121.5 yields 0.5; 1.73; 1.72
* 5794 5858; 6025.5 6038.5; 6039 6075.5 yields -0.3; 1.75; 1.72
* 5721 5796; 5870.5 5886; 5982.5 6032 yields 0.7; 1.73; 1.67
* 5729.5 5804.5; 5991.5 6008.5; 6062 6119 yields 0.3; 1.74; 1.73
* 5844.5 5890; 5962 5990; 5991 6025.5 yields -1.2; 1.63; 1.67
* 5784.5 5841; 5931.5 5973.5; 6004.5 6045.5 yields -0.6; 1.78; 1.7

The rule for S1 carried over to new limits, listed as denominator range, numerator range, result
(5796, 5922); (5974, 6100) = 1.09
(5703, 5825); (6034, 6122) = 1.10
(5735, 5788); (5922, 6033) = 1.06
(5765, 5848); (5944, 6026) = 1.03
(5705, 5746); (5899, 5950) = 1.03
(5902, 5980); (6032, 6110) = 1.06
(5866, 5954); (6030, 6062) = 1.12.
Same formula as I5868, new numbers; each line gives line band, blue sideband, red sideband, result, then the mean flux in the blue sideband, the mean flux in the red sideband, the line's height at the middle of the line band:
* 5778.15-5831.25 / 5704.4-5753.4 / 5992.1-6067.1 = -1.6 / 1.74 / 1.7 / 1.73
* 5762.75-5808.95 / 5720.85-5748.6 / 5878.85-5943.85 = -1.1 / 1.76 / 1.6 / 1.71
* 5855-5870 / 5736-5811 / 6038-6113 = 0.8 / 1.75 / 1.73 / 1.74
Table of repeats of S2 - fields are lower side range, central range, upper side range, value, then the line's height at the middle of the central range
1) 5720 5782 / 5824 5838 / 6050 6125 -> -0.5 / 1.74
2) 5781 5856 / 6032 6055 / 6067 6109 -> -0.2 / 1.75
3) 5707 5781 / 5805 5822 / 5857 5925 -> -1.1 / 1.67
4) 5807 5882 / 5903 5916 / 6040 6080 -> 0.6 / 1.73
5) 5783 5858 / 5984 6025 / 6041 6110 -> 1.7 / 1.74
